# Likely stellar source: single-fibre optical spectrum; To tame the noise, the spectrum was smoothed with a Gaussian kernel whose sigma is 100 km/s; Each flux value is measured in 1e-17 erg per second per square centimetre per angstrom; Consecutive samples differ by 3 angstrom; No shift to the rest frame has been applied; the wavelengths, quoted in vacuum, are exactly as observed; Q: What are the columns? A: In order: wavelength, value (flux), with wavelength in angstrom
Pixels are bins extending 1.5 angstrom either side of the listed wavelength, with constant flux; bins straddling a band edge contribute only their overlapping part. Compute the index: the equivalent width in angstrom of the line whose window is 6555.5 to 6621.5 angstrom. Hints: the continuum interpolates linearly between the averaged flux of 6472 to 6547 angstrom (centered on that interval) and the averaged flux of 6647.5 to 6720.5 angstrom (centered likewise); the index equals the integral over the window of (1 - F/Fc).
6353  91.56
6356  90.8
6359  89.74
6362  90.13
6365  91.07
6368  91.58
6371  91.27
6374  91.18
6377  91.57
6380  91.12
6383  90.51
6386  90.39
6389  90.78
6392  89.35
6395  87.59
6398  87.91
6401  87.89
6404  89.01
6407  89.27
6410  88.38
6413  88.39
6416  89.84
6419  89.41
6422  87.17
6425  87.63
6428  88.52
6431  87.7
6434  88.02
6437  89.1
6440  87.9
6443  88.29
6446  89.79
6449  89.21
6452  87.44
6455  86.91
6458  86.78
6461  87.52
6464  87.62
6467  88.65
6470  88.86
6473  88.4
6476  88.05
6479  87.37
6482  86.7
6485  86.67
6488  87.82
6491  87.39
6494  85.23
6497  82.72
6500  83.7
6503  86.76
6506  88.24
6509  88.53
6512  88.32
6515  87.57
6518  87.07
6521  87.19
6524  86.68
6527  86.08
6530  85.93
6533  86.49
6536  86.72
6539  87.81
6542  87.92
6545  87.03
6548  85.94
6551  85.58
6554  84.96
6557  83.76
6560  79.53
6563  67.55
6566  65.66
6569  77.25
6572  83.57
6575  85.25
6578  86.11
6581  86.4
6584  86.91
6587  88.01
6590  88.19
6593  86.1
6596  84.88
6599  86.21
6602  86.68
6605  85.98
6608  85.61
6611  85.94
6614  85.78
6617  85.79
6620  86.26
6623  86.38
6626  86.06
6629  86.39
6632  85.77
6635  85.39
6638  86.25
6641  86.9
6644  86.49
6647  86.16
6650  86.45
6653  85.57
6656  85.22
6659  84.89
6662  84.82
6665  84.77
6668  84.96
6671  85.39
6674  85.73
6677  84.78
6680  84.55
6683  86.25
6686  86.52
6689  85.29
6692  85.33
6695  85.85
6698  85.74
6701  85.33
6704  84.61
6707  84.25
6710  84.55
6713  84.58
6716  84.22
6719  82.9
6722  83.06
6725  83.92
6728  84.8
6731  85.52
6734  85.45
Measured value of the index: 2.0 angstrom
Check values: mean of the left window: 86.9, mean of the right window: 85.1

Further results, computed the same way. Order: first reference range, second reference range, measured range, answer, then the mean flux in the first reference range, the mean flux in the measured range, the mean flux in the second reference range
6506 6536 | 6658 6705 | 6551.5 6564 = 0.98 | 87.1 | 79.9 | 85.3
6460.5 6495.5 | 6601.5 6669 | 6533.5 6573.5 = 2.22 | 87.5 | 81.9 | 85.8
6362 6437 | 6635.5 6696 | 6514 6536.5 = 0.23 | 89.4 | 86.7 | 85.6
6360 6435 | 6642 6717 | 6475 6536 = 0.79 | 89.4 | 86.7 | 85.3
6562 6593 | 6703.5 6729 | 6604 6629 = -1.05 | 81.9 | 86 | 84.1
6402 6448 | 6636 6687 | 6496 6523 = 0.23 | 88.6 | 86.8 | 85.6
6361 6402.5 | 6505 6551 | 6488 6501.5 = 0.42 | 90.2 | 85.1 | 87.1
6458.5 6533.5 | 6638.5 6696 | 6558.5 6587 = 2.03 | 87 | 80.2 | 85.6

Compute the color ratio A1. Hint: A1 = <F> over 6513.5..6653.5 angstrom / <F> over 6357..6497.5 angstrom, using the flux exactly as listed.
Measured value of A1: 0.96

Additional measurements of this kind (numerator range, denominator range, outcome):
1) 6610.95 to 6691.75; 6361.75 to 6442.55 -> 0.96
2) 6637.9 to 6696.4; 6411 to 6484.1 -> 0.97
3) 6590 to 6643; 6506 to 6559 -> 0.99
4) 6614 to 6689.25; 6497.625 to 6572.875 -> 1.02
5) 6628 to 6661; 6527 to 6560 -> 1.00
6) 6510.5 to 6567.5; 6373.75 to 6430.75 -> 0.94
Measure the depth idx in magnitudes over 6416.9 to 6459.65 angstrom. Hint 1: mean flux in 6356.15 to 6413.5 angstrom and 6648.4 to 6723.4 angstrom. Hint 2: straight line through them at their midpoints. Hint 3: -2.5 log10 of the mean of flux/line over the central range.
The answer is 0.01 mag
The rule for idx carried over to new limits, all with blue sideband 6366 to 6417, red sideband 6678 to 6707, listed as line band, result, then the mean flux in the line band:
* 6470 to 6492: 0.01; 87.6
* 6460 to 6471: 0.01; 88.2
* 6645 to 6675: 0.01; 85.4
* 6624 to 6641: 0.00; 86.1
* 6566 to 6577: 0.09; 80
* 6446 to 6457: 0.01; 88.1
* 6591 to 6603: 0.01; 86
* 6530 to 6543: 0.01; 87.1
